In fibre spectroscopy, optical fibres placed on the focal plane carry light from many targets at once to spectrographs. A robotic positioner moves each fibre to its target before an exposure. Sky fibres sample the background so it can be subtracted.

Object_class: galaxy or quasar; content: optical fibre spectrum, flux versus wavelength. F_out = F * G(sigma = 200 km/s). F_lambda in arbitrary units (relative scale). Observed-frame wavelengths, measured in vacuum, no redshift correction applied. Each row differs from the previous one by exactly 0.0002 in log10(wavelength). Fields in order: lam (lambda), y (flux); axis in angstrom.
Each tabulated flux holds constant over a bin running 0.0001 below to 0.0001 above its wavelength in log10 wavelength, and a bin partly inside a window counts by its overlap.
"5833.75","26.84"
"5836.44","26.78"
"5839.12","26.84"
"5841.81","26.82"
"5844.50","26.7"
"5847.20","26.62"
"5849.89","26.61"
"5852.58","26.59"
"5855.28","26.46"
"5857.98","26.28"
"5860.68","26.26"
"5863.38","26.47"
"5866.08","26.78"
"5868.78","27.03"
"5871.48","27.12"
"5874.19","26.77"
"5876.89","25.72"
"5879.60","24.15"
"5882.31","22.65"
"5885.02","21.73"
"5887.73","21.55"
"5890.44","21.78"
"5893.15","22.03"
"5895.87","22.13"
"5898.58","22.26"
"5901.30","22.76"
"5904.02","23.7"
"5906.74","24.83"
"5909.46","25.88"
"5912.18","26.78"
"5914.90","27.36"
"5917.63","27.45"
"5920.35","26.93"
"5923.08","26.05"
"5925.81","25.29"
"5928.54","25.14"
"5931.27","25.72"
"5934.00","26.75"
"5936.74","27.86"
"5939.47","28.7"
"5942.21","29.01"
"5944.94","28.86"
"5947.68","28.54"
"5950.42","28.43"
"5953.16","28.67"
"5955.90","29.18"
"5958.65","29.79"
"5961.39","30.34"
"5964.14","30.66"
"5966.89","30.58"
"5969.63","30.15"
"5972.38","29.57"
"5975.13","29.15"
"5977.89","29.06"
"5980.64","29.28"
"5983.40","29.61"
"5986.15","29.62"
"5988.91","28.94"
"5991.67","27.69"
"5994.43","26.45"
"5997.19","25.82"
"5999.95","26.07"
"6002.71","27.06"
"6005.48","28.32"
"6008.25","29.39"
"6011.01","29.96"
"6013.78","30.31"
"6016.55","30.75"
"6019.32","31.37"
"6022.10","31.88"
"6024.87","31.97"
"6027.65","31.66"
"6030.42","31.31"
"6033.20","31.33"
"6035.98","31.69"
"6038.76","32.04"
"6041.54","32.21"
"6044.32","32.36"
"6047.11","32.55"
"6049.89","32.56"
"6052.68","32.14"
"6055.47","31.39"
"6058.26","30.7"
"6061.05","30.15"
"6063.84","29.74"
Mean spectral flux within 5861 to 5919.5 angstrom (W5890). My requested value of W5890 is 24.7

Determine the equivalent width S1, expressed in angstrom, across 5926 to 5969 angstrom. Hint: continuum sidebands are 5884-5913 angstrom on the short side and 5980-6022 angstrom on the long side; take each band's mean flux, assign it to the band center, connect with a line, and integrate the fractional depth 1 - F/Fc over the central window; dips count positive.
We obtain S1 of -4.3 angstrom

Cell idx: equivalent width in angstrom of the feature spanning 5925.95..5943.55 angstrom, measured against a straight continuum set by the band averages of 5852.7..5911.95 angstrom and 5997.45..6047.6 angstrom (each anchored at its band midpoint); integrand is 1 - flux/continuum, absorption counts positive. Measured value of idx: -0.16 angstrom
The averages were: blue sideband 24.6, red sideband 30.5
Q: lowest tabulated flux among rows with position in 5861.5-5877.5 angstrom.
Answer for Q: 25.72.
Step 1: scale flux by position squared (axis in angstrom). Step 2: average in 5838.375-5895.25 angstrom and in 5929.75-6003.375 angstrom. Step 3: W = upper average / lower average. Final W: 1.17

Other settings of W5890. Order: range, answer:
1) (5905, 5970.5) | 27.8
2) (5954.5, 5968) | 30.1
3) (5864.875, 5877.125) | 26.8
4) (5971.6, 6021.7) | 28.8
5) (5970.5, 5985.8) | 29.4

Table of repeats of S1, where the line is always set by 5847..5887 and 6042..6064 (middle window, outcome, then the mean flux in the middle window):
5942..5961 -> -0.4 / 29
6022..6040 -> -0.5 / 31.7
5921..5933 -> 0.8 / 25.7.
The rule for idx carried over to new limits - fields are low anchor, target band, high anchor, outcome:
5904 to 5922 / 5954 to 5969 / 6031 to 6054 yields -0.8 angstrom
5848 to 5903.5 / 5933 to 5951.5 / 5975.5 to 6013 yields -1.1 angstrom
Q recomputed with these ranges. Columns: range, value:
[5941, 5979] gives 28.43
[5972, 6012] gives 25.82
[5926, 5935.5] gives 25.14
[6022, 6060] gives 30.7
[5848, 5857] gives 26.46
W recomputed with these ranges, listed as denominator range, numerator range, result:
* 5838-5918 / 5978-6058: 1.26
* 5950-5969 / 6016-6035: 1.08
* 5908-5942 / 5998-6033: 1.16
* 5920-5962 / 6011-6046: 1.17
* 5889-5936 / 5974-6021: 1.19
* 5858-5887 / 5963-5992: 1.20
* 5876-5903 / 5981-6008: 1.27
